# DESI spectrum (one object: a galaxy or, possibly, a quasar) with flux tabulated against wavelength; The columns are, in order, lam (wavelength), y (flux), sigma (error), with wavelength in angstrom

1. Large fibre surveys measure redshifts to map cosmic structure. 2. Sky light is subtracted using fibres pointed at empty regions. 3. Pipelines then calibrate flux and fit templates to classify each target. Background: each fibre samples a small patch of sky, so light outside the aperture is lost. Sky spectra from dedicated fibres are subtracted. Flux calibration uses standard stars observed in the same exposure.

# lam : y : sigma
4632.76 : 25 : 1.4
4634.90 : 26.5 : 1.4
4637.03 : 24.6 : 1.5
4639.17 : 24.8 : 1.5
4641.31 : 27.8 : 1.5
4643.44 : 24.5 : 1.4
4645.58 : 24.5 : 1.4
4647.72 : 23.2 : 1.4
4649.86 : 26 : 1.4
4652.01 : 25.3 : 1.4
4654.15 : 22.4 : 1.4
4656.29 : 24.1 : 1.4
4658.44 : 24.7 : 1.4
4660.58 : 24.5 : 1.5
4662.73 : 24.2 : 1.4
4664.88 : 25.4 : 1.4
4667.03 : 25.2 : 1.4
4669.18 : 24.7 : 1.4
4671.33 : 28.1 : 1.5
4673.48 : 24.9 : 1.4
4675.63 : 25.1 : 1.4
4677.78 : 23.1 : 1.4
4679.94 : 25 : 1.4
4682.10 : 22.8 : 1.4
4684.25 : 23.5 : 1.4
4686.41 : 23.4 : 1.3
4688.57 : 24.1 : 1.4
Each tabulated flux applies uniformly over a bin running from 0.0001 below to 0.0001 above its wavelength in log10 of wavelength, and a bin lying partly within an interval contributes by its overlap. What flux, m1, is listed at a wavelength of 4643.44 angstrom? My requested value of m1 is 24.5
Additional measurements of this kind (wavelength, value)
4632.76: 25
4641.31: 27.8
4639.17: 24.8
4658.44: 24.7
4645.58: 24.5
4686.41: 23.4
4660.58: 24.5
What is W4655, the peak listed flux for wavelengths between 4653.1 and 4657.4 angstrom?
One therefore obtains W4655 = 24.1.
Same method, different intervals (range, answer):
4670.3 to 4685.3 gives 28.1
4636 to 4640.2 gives 24.8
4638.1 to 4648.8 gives 27.8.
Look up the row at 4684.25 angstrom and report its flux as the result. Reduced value 23.5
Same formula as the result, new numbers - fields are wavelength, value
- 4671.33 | 28.1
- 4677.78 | 23.1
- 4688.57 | 24.1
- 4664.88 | 25.4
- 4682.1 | 22.8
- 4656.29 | 24.1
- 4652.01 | 25.3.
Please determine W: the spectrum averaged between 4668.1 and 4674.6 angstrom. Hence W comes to 25.9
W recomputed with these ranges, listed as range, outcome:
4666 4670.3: 25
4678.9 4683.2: 23.9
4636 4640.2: 24.7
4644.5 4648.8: 23.9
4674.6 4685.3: 23.9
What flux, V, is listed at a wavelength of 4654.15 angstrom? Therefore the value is 22.4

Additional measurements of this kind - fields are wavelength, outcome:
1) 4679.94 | 25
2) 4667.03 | 25.2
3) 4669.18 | 24.7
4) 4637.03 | 24.6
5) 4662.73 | 24.2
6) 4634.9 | 26.5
